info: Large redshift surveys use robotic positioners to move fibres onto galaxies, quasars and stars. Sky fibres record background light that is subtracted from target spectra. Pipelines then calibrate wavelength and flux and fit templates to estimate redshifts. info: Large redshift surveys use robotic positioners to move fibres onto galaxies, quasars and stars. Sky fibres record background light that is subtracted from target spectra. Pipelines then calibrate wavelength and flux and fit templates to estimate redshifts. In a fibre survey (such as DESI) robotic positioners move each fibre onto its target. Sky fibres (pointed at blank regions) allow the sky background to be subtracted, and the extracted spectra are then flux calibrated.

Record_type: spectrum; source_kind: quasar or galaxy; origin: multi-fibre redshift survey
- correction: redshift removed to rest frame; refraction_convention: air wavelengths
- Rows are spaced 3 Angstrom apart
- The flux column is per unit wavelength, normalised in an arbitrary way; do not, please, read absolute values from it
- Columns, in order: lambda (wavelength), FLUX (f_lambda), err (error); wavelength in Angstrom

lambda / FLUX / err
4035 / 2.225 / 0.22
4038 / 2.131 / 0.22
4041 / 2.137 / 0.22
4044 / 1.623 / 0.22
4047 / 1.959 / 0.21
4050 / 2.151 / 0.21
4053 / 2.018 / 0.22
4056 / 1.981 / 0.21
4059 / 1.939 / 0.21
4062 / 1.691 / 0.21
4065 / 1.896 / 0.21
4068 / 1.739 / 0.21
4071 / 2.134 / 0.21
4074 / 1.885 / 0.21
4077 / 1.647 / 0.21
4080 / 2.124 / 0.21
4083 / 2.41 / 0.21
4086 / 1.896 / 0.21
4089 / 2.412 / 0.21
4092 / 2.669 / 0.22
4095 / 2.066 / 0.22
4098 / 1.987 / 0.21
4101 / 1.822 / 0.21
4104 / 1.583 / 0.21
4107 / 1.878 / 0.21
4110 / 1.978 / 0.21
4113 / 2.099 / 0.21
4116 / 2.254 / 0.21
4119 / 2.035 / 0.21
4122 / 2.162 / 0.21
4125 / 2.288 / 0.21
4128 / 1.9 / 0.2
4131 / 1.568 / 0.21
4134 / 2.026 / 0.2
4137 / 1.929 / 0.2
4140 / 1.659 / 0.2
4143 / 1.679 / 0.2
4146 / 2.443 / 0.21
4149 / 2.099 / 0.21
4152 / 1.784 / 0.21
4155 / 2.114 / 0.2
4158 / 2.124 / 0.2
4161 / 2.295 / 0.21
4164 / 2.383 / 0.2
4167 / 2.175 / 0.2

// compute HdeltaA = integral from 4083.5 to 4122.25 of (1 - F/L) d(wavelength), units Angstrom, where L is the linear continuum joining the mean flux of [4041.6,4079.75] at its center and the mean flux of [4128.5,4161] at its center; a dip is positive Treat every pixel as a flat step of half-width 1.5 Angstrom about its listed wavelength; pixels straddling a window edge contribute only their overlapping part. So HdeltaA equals -2.8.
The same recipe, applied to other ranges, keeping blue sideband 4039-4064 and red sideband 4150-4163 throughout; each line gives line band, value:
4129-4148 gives 1.6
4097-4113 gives 1.2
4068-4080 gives 0.4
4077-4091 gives -1.3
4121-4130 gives -0.2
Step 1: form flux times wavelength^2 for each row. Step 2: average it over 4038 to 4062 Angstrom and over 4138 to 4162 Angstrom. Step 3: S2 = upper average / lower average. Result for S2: 1.1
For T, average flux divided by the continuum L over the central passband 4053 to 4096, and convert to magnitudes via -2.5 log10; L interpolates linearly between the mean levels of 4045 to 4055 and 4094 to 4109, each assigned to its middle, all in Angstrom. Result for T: -0.050 mag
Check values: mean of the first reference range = 2.02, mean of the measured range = 2.03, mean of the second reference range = 1.86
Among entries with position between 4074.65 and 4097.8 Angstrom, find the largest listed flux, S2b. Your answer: 2.669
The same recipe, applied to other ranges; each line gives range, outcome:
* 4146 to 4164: 2.443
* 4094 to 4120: 2.254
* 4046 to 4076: 2.151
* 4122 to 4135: 2.288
